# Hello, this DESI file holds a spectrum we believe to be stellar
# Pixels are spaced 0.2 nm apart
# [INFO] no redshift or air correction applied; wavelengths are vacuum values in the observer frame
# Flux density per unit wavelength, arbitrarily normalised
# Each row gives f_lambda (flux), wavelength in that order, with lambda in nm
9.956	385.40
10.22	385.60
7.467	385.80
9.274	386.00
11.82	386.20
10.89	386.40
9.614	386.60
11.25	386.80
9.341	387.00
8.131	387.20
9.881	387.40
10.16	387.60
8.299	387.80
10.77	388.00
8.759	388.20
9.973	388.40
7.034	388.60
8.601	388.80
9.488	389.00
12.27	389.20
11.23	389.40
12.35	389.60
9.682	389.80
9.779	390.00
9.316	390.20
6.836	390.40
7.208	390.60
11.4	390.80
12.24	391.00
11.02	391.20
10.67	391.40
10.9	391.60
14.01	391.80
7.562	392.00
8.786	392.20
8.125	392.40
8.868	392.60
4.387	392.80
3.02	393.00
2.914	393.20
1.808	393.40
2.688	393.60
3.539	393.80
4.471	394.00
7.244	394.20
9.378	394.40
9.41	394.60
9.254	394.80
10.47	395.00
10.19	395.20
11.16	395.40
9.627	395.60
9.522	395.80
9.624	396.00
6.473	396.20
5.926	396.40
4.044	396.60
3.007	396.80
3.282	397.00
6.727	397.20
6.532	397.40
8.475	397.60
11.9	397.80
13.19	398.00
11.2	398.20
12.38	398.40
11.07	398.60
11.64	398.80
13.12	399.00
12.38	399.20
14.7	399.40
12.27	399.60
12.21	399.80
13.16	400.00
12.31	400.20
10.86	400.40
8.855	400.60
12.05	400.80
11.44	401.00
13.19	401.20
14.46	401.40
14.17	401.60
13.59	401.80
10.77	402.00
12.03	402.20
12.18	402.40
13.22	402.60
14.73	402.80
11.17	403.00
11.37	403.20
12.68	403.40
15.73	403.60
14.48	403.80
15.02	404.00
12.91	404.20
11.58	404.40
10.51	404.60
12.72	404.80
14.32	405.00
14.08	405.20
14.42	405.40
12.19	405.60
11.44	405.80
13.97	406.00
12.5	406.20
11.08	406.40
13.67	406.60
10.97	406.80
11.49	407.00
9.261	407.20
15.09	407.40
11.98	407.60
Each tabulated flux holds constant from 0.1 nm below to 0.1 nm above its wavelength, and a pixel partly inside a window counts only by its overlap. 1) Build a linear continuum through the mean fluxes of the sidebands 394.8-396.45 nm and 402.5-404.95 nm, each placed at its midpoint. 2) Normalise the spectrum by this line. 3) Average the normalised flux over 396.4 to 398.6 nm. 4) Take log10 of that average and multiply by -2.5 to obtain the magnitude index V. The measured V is 0.251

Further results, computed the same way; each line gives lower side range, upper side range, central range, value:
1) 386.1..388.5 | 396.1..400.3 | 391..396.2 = 0.23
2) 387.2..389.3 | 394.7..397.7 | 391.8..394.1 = 0.47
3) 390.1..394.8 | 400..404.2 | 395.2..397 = 0.28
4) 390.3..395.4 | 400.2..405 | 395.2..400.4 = 0.06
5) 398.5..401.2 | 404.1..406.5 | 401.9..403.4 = 0.01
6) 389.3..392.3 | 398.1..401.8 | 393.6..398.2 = 0.41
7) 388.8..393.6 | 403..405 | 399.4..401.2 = -0.02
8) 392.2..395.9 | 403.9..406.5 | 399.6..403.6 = -0.14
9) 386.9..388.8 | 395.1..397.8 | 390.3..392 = -0.22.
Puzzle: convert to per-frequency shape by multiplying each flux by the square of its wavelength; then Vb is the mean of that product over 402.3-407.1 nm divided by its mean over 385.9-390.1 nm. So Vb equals 1.41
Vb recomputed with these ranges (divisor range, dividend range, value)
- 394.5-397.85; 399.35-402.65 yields 1.60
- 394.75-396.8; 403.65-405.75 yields 1.66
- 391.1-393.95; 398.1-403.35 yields 1.85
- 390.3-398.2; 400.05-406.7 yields 1.69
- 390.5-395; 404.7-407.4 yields 1.74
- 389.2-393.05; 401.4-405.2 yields 1.46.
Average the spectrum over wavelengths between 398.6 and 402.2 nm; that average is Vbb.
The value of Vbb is 12.4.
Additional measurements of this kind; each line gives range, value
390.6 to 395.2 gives 7.86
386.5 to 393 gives 9.52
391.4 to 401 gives 8.87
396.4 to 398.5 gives 7.97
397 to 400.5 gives 11.2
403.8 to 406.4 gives 13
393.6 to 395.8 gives 8.26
